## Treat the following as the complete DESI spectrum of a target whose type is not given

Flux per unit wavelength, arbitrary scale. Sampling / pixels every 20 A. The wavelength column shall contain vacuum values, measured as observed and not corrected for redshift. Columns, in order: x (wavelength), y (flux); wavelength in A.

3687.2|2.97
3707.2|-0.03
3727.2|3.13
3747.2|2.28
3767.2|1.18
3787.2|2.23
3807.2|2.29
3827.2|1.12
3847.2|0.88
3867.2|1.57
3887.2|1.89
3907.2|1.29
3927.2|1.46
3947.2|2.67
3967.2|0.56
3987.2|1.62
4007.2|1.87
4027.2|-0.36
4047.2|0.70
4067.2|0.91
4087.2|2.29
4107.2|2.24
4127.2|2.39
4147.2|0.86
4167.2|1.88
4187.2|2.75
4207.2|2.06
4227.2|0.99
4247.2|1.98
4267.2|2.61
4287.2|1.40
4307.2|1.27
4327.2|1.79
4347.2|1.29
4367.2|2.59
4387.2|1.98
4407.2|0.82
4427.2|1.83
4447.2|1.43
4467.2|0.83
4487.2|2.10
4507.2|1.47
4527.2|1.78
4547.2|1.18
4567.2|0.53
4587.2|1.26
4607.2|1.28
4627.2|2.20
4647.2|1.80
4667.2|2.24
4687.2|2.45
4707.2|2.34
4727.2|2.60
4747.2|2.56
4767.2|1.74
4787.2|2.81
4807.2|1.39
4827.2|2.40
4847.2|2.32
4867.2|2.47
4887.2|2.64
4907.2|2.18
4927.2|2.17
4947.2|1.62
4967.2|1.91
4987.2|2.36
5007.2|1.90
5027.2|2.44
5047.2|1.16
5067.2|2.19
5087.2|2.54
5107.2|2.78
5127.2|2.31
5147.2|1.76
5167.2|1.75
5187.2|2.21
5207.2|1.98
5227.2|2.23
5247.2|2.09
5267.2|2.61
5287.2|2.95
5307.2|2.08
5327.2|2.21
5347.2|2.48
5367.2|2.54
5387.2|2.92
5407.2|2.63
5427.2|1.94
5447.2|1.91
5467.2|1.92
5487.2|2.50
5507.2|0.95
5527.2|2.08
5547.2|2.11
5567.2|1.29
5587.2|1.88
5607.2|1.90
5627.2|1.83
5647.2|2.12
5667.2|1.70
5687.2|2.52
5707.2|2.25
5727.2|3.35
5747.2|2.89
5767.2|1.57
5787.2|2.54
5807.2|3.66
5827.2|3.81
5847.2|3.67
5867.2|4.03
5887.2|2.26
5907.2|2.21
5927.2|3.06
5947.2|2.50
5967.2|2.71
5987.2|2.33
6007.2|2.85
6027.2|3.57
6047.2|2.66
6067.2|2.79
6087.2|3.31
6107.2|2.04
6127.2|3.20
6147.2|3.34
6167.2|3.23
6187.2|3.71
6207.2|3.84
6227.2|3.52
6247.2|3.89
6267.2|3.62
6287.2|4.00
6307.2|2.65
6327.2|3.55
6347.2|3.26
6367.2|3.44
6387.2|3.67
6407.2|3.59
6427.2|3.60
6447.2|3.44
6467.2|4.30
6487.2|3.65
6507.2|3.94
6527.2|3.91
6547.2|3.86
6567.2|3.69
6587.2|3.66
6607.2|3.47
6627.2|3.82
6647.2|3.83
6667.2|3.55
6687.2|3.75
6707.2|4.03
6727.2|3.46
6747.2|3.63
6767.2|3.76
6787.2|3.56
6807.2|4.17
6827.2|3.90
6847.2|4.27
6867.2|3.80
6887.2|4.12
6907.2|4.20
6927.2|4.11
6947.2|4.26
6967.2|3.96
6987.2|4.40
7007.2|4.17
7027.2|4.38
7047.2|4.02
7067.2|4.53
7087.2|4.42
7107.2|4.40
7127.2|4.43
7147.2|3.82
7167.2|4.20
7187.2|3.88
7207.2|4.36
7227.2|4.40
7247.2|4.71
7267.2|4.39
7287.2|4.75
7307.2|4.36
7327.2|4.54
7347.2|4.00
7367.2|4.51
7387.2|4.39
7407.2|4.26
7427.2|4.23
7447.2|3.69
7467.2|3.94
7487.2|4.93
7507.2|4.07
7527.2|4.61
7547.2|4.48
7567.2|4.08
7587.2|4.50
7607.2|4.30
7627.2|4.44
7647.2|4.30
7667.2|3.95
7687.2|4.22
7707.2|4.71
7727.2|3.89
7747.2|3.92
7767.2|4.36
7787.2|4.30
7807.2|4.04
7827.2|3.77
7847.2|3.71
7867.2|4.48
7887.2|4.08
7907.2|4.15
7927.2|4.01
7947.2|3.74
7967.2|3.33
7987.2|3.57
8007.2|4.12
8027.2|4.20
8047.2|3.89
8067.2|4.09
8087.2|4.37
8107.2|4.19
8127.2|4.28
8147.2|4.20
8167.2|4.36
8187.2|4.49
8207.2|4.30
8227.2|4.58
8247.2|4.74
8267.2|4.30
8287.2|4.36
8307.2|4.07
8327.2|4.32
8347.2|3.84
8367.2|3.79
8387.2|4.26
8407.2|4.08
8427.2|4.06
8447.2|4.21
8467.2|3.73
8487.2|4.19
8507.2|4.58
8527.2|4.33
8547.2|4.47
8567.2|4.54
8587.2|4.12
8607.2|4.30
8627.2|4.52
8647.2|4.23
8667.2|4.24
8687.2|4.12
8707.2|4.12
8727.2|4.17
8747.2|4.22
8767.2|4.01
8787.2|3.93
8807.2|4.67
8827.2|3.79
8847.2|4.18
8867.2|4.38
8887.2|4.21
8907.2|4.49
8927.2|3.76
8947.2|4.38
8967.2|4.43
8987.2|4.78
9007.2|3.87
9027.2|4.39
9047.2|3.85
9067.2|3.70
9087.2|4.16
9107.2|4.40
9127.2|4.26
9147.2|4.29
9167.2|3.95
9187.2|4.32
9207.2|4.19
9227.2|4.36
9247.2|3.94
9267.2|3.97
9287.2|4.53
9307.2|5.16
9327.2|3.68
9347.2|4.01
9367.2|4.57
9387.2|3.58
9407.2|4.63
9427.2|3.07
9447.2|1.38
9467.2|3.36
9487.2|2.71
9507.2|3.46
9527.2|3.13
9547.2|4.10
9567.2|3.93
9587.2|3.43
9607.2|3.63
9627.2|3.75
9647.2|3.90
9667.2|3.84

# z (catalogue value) 0.54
